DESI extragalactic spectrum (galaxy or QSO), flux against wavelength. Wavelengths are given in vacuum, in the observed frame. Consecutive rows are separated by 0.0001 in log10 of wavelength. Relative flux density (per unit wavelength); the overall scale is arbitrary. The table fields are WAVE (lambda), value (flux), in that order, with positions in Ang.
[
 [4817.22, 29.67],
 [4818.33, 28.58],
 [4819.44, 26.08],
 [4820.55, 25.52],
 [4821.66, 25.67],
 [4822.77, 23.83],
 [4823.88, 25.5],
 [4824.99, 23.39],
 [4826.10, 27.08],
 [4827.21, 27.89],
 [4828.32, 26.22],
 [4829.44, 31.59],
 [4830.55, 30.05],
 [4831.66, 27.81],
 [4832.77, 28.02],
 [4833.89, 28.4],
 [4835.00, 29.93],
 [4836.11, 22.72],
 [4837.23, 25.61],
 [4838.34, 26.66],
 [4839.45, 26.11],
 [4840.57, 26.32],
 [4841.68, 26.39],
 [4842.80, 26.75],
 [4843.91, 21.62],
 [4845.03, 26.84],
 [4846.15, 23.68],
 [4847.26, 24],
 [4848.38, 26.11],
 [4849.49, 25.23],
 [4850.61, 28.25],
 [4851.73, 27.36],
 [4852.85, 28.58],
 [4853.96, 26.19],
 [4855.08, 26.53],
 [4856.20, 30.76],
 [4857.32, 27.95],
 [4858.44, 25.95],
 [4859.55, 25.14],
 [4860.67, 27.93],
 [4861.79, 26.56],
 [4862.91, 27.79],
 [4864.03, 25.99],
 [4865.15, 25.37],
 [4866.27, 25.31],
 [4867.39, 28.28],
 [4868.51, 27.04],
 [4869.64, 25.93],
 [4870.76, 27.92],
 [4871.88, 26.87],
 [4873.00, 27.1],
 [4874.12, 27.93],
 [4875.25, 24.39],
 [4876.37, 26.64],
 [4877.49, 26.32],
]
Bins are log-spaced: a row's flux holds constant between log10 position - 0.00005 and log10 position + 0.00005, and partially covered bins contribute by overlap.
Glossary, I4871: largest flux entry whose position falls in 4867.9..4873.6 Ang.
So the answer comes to 27.92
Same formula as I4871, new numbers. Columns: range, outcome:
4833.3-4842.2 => 29.93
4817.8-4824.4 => 28.58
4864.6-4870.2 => 28.28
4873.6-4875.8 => 27.93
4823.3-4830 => 31.59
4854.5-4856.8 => 30.76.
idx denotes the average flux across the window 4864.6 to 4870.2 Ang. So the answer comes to 26.4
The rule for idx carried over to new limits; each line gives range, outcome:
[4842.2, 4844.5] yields 24.2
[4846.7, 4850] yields 25.2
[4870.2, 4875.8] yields 26.8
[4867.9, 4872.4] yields 26.9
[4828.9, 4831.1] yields 30.8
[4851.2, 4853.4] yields 27.9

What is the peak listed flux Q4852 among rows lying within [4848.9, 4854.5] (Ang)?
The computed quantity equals 28.58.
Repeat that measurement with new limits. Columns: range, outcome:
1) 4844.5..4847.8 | 26.84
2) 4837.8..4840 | 26.66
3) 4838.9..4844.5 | 26.75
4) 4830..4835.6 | 30.05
